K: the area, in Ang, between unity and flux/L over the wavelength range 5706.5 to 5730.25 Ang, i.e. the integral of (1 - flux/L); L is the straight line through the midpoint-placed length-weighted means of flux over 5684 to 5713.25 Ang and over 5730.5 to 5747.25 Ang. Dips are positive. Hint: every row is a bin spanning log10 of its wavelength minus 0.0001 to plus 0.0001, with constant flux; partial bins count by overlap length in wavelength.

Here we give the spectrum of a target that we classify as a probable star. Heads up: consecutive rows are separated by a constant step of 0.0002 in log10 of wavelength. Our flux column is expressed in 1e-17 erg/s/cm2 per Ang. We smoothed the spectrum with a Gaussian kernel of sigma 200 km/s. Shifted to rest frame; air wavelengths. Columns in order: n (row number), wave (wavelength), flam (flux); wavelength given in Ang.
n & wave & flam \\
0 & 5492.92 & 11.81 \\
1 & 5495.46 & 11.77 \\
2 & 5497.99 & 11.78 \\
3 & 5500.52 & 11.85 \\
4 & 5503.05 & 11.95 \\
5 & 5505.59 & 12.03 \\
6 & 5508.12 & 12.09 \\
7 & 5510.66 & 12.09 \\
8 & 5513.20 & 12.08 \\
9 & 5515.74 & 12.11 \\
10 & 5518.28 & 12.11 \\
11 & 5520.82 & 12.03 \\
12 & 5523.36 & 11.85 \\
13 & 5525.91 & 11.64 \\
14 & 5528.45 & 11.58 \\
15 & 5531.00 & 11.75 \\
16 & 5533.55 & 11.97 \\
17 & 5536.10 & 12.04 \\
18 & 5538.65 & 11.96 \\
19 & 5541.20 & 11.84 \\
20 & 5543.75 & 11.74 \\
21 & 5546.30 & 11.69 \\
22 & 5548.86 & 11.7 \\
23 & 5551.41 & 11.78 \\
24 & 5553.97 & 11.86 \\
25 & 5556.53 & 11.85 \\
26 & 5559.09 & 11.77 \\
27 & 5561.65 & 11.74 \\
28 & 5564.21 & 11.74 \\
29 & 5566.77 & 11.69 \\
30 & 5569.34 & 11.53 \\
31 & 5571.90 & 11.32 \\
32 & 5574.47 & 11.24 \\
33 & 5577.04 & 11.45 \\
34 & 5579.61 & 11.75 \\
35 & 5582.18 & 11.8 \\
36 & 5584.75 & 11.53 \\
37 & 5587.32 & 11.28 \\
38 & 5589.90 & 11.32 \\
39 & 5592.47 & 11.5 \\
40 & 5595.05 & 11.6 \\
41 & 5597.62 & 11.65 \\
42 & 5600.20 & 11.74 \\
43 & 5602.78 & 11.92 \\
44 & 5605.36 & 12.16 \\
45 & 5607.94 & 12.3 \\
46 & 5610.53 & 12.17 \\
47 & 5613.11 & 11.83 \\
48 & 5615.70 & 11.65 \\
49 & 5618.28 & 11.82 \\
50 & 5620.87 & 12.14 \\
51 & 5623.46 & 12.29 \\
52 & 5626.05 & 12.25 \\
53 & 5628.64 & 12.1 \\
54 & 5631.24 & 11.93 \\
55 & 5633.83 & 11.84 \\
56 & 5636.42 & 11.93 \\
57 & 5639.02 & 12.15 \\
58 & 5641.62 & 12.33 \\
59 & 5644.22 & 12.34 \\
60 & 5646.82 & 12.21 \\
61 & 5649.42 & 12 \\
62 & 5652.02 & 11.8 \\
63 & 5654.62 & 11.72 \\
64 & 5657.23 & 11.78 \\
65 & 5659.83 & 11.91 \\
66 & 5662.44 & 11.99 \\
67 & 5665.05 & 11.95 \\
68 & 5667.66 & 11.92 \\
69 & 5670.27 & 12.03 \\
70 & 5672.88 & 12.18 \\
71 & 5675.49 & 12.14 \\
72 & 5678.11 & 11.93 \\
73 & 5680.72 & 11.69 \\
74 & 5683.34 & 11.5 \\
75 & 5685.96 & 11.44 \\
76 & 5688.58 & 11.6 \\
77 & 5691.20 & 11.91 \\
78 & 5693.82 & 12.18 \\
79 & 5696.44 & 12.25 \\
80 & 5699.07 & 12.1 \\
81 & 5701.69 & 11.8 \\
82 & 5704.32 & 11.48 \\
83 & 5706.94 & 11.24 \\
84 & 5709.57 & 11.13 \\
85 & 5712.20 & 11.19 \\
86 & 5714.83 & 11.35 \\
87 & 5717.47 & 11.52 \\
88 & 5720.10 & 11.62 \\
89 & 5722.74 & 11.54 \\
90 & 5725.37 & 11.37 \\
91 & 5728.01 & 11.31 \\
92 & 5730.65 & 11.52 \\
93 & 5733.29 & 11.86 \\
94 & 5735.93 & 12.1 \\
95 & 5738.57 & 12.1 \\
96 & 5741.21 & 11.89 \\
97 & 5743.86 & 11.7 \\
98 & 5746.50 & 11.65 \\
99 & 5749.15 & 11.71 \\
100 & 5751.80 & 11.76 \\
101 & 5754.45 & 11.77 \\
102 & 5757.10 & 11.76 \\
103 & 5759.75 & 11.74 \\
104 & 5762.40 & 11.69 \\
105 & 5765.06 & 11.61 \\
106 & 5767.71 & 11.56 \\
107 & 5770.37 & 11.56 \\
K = 0.8 Ang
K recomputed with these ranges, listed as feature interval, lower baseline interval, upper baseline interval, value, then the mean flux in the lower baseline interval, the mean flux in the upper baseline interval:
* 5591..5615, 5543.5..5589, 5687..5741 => -0.5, 11.6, 11.7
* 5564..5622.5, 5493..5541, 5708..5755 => 0.5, 11.9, 11.6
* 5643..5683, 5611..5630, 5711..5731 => -0.7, 12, 11.4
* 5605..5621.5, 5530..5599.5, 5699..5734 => -0.6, 11.7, 11.5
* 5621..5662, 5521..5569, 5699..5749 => -1.2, 11.8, 11.6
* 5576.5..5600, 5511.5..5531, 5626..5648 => 0.9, 11.9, 12.1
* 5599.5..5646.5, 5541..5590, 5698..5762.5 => -1.7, 11.6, 11.6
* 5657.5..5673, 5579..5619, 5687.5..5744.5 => -0.3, 11.8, 11.7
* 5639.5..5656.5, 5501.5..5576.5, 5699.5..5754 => -0.5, 11.8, 11.6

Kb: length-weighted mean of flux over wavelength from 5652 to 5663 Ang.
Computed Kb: 11.8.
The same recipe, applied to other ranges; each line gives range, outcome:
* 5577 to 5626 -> 11.8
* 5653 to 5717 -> 11.8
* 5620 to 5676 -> 12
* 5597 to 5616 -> 11.9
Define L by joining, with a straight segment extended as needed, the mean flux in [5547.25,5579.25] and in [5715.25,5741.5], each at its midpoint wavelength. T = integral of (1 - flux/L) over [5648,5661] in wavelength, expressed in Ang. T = -0.2 Ang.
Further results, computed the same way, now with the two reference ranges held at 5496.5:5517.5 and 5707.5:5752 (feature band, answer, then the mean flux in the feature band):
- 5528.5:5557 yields 0.3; 11.8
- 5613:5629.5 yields -0.3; 12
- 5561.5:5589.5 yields 0.8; 11.5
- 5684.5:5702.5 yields -0.4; 11.9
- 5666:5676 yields -0.3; 12.1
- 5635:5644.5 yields -0.3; 12.2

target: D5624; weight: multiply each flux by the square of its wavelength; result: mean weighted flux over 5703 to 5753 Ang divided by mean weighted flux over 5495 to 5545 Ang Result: 1.0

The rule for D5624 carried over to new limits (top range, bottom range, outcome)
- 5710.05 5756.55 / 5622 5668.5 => 1.00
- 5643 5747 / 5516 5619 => 1.05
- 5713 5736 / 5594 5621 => 1.01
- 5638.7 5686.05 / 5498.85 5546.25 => 1.05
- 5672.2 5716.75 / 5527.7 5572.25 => 1.05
